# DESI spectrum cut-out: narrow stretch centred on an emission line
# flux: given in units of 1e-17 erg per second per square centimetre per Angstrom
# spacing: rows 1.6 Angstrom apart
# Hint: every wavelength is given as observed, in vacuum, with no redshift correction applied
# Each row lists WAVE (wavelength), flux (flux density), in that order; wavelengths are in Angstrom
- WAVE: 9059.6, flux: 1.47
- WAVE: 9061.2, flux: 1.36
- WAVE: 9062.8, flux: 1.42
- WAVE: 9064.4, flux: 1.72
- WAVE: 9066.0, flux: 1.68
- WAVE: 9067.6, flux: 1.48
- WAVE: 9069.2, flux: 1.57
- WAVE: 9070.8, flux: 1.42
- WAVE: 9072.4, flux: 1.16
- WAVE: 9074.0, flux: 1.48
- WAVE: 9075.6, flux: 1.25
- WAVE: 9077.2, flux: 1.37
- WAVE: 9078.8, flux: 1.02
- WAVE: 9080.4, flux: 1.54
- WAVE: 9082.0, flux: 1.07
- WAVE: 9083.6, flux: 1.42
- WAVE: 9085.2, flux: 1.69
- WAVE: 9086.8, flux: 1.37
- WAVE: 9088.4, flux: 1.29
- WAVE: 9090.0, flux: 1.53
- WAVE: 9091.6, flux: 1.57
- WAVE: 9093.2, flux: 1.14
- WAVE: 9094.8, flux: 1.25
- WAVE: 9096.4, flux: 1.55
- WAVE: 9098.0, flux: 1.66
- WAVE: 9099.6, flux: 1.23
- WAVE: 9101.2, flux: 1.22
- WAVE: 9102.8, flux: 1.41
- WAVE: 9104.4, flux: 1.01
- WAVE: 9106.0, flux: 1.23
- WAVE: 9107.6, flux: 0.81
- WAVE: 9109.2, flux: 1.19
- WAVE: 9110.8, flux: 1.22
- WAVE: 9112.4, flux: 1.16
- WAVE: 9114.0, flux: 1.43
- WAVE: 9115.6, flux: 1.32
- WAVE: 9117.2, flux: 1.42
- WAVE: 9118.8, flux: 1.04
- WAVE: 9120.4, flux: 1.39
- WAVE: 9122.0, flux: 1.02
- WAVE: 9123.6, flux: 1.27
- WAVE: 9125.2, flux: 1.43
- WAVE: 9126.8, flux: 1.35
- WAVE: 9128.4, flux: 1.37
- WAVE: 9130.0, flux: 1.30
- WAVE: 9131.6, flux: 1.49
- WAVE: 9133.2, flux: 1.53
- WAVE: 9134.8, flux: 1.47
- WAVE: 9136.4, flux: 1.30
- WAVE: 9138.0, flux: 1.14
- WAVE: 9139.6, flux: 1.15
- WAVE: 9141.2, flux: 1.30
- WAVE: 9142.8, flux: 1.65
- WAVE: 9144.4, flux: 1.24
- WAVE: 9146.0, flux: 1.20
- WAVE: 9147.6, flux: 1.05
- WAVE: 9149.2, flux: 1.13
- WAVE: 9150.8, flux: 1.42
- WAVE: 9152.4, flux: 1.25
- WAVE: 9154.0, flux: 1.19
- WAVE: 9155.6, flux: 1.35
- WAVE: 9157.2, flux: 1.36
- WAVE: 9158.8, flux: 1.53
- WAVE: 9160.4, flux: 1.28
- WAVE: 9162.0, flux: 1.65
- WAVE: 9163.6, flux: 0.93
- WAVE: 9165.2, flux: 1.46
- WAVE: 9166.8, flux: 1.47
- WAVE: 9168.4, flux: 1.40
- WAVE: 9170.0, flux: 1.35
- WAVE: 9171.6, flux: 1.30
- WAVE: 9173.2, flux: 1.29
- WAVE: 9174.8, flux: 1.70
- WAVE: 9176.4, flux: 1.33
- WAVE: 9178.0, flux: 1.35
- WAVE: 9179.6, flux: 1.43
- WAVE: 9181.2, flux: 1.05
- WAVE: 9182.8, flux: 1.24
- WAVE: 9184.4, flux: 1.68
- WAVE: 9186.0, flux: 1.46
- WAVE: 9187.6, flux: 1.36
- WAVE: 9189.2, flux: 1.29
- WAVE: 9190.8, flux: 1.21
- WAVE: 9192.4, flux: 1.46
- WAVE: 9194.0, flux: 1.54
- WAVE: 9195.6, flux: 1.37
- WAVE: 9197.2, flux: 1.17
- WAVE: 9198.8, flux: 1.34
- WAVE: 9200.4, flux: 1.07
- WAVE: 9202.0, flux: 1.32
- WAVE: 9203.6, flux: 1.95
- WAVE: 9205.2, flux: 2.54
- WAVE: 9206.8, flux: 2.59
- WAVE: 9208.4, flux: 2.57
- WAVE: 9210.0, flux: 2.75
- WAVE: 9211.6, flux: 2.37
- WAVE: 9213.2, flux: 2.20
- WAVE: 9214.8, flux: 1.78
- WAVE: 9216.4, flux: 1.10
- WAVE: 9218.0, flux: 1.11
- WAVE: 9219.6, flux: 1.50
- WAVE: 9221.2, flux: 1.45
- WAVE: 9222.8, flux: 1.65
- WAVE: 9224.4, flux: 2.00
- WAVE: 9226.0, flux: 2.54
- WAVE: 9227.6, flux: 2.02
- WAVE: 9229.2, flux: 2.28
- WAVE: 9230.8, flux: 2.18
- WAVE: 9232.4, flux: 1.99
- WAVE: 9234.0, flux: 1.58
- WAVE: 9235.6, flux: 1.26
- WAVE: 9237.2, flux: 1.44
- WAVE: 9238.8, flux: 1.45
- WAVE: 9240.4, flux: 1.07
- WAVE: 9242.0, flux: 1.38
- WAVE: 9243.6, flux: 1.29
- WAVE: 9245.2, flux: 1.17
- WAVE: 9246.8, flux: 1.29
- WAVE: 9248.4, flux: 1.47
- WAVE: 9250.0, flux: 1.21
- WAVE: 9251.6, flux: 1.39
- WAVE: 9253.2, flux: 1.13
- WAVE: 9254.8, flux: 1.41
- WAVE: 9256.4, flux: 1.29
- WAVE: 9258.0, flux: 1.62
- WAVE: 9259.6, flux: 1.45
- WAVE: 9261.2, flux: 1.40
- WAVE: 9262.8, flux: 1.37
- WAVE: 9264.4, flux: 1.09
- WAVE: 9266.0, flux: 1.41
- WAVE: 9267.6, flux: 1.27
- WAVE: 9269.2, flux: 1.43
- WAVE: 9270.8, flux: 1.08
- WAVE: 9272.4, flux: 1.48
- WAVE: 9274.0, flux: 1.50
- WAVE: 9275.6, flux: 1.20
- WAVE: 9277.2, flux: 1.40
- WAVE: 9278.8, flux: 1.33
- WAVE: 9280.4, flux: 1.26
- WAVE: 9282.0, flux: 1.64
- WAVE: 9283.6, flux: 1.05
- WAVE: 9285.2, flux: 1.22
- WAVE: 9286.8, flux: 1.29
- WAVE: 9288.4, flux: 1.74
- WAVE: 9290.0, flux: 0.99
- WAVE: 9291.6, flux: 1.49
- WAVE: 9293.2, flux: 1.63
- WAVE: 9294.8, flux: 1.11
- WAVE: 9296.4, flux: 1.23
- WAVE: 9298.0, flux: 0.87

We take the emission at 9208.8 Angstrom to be [S II] 6716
